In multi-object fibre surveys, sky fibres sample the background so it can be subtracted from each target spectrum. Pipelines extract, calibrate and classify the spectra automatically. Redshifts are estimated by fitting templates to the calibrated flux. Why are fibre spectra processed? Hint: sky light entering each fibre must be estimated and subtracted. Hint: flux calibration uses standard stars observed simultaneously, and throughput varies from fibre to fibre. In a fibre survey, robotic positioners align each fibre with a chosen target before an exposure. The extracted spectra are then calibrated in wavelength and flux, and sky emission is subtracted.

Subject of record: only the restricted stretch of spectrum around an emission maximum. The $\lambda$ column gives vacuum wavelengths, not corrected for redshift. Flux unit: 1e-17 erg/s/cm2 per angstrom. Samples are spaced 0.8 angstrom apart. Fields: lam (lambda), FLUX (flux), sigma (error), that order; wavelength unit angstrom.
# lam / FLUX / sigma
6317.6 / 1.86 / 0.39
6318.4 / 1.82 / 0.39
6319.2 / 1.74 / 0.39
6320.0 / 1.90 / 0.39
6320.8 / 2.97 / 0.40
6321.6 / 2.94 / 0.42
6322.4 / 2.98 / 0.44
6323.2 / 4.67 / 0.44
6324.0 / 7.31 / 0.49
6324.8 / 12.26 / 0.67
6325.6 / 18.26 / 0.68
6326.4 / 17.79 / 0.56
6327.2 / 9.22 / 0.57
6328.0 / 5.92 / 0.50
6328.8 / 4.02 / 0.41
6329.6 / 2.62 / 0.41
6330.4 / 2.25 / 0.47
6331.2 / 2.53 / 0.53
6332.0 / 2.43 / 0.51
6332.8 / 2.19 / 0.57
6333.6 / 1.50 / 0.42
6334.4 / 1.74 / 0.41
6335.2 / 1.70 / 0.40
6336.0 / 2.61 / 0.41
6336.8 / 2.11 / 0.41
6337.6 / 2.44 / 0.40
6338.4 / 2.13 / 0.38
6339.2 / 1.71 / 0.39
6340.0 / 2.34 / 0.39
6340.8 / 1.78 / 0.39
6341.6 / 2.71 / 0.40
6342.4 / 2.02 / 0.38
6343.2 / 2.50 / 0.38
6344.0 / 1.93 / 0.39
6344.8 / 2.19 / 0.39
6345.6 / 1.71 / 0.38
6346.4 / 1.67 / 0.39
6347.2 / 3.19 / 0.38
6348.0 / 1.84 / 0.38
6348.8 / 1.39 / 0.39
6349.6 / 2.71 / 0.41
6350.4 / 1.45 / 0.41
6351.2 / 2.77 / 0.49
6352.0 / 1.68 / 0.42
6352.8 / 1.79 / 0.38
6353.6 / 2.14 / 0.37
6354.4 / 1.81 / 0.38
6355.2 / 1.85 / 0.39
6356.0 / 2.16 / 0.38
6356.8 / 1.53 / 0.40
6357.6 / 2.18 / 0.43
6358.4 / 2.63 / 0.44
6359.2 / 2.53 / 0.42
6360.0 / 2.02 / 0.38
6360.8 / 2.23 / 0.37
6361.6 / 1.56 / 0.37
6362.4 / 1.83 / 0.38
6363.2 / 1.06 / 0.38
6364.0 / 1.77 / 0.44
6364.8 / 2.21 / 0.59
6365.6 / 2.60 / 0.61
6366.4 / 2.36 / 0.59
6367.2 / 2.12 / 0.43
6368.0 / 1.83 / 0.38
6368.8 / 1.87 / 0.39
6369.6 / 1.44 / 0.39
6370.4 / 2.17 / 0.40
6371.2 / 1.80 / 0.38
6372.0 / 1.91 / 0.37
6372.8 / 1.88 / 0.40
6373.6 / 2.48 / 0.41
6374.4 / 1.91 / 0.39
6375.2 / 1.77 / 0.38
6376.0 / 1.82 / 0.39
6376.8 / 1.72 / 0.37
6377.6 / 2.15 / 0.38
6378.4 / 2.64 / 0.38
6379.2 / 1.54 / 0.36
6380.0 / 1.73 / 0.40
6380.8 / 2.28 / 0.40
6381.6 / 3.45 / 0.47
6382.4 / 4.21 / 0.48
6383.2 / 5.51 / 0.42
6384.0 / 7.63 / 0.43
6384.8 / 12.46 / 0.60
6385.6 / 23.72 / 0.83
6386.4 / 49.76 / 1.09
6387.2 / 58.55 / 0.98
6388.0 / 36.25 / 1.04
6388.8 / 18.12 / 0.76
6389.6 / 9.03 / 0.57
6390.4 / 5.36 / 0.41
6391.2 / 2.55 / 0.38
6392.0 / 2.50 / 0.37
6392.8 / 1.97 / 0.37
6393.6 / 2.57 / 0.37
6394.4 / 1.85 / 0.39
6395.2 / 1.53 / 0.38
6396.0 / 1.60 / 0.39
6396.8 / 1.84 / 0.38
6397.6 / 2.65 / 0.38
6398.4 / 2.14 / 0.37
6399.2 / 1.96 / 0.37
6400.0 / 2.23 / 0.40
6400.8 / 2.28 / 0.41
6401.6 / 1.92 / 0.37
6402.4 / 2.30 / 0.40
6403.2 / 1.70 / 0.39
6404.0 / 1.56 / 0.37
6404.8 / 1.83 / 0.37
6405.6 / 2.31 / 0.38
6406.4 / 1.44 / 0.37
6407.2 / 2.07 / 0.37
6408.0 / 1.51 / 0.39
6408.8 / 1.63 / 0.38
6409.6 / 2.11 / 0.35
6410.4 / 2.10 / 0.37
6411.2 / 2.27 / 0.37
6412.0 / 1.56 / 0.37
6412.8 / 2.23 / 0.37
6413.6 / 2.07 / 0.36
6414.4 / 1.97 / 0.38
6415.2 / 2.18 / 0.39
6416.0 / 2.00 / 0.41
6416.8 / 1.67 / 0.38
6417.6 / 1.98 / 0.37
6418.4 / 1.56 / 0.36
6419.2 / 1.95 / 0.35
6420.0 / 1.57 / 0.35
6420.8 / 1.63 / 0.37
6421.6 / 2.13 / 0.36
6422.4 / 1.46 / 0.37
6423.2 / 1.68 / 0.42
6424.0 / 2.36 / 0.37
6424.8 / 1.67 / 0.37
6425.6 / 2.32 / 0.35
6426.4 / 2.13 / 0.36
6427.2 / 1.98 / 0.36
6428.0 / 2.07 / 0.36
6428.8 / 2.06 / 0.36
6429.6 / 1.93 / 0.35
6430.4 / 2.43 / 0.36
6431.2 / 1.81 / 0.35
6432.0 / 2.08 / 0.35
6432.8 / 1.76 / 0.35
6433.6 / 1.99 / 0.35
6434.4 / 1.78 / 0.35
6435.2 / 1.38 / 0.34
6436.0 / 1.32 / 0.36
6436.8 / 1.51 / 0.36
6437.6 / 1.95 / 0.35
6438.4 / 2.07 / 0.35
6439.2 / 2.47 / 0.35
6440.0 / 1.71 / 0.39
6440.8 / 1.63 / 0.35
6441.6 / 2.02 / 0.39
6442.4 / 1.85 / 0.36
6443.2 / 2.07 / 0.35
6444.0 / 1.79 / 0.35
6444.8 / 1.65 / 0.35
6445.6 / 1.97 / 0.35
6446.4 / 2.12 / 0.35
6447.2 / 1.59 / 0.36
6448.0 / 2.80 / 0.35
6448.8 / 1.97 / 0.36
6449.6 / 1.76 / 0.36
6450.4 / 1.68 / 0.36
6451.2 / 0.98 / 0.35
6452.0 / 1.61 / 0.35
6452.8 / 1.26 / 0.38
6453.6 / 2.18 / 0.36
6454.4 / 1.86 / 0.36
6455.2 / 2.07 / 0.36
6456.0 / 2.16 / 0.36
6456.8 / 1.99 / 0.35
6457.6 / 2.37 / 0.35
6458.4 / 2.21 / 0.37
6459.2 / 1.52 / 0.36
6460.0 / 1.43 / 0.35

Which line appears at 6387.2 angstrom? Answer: [O III] 5007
